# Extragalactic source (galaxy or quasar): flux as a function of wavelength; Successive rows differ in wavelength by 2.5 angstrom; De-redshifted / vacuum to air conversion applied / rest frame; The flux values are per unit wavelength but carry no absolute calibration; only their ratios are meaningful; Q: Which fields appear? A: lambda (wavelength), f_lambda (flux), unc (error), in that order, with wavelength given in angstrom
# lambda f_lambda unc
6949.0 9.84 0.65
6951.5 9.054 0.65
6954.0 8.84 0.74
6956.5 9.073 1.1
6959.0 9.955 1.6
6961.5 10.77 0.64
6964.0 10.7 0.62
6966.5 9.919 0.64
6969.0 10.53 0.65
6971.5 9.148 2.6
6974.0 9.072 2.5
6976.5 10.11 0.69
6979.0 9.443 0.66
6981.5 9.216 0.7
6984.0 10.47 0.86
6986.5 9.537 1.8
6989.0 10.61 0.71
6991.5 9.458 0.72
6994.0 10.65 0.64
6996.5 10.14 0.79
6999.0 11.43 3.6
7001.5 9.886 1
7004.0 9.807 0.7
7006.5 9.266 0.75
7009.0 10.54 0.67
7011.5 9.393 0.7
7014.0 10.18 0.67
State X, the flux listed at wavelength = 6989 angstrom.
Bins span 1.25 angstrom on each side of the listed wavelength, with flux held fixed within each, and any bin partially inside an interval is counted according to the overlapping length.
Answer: 10.61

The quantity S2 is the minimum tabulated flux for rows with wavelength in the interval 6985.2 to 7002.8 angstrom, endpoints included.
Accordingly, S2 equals 9.458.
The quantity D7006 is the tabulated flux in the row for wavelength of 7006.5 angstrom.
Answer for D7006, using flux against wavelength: 9.266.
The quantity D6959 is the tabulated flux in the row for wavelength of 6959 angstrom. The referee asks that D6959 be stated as 9.955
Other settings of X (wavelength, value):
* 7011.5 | 9.393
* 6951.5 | 9.054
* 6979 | 9.443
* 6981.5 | 9.216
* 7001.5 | 9.886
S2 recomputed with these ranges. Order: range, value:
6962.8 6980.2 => 9.072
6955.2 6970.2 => 9.073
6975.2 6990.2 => 9.216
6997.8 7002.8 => 9.886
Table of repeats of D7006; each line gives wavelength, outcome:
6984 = 10.47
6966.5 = 9.919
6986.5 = 9.537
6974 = 9.072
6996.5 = 10.14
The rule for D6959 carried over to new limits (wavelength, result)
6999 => 11.43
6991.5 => 9.458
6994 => 10.65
